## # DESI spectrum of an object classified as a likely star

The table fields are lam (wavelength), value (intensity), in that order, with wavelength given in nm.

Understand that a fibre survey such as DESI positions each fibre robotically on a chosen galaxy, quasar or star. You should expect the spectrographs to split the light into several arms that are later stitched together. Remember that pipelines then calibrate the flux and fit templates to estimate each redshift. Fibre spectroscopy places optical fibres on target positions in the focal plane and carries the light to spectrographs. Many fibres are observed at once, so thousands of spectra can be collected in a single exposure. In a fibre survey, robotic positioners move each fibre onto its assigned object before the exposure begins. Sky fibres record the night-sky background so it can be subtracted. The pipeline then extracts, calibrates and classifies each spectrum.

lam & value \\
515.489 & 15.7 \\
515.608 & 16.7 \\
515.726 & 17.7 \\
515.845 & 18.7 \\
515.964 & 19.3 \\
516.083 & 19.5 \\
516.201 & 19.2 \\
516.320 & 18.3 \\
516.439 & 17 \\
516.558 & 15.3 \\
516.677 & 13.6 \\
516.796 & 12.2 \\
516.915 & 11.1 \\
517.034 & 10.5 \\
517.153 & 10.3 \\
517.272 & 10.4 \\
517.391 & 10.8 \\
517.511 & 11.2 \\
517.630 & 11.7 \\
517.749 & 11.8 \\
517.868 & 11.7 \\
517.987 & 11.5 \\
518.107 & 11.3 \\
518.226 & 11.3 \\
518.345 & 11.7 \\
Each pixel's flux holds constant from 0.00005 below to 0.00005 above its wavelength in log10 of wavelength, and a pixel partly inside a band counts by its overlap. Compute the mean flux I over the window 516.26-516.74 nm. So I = 16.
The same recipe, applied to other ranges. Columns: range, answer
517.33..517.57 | 11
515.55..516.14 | 18.4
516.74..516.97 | 11.7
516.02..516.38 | 19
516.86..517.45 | 10.6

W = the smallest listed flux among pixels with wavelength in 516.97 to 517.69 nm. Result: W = 10.3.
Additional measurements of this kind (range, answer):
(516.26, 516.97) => 11.1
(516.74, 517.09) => 10.5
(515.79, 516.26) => 18.7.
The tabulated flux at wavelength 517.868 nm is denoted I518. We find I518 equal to 11.7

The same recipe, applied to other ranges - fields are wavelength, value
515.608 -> 16.7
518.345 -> 11.7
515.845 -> 18.7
